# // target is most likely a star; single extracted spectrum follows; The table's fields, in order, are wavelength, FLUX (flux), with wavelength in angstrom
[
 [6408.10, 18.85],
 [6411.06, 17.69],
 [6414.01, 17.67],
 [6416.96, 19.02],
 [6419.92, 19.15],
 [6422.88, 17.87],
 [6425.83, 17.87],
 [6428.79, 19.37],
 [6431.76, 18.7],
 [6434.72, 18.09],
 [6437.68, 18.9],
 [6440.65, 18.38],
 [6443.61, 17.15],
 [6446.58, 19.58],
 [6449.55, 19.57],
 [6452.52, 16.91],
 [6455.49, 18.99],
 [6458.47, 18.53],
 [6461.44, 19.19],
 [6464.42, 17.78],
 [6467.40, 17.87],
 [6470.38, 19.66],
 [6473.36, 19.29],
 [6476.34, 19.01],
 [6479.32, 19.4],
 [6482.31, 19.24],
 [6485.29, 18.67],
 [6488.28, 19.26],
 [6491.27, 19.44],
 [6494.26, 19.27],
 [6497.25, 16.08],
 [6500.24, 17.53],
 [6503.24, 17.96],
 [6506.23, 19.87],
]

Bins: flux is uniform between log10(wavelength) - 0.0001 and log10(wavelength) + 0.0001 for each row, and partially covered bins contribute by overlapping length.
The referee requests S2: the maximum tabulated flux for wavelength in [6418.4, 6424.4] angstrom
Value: 19.15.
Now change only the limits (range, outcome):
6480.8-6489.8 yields 19.26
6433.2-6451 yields 19.58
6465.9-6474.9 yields 19.66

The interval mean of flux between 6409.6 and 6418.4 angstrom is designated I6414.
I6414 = 18.1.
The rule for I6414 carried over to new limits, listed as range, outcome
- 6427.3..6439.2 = 18.8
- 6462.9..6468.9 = 17.8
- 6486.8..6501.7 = 18.3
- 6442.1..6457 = 18.4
